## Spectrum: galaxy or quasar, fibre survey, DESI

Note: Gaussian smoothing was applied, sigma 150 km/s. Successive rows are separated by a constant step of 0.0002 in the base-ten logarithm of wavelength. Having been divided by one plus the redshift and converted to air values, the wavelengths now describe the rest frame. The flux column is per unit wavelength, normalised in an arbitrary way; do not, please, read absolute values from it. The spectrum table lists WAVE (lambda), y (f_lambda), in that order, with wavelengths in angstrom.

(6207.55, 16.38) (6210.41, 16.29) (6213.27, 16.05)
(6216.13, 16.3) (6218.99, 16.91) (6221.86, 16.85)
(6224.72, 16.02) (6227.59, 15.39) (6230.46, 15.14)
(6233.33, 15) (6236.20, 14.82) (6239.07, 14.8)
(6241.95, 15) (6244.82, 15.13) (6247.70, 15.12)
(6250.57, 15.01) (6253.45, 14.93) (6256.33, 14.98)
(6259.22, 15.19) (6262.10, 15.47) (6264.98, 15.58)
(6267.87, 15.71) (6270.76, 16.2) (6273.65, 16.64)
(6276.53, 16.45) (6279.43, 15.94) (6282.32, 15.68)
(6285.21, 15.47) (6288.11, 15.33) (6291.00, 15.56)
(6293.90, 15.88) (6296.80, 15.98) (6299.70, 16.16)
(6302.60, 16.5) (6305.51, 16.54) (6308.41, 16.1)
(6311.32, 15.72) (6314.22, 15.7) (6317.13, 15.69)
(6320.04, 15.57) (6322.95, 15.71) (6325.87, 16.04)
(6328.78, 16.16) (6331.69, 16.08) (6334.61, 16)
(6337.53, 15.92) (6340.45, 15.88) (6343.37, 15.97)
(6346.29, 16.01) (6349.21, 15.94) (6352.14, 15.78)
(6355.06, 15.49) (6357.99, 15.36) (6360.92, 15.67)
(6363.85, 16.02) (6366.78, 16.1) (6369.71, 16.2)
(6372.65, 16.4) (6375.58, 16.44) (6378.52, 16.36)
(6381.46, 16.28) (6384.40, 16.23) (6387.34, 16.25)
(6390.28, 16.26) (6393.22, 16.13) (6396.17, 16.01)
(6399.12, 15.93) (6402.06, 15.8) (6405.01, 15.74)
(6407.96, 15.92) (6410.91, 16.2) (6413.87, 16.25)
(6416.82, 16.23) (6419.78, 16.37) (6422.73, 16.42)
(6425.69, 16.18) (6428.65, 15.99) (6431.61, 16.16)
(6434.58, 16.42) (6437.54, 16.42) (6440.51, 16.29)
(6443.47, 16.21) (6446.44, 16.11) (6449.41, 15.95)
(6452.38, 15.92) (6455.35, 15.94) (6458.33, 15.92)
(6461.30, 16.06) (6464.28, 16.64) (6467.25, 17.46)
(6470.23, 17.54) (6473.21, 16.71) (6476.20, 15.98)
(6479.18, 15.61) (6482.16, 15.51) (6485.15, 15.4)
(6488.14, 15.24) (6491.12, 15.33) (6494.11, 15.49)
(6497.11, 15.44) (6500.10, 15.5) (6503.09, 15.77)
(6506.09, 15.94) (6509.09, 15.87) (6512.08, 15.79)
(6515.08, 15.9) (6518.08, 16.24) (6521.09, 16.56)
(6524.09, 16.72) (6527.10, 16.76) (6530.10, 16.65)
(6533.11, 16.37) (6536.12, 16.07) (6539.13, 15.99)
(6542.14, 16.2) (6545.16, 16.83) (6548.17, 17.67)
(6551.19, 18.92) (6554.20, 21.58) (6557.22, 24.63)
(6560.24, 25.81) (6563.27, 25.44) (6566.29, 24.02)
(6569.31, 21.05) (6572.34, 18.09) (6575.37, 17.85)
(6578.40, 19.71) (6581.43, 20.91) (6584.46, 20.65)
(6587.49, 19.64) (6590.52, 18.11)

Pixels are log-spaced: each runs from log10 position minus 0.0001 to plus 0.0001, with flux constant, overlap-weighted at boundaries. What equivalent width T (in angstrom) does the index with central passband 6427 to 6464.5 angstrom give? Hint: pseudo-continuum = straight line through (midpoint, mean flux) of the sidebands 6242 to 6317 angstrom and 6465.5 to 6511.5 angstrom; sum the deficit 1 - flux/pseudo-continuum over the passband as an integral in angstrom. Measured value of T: -0.62 angstrom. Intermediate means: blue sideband 15.7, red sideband 15.9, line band 16.1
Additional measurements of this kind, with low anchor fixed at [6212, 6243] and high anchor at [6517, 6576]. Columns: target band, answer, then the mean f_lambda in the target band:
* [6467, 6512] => 6.20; 15.9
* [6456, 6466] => 1.05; 16.2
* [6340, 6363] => 1.63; 15.8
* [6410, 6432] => 1.82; 16.2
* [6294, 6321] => 0.83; 16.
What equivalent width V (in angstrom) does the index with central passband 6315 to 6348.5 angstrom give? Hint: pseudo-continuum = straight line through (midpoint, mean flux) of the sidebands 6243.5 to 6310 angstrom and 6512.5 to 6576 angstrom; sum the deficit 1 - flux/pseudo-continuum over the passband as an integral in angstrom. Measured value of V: 0.9 angstrom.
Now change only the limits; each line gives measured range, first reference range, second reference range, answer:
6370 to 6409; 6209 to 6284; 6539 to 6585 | 3.68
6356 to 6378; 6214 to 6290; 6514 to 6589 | 1.17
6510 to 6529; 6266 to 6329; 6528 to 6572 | 2.90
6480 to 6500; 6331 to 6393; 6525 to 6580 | 3.15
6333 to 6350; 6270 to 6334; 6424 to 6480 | 0.10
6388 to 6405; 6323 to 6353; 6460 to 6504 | -0.04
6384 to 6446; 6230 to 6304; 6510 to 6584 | 4.00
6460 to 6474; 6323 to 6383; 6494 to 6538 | -0.73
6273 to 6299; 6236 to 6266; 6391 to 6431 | -0.93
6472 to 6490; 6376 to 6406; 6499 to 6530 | 0.46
